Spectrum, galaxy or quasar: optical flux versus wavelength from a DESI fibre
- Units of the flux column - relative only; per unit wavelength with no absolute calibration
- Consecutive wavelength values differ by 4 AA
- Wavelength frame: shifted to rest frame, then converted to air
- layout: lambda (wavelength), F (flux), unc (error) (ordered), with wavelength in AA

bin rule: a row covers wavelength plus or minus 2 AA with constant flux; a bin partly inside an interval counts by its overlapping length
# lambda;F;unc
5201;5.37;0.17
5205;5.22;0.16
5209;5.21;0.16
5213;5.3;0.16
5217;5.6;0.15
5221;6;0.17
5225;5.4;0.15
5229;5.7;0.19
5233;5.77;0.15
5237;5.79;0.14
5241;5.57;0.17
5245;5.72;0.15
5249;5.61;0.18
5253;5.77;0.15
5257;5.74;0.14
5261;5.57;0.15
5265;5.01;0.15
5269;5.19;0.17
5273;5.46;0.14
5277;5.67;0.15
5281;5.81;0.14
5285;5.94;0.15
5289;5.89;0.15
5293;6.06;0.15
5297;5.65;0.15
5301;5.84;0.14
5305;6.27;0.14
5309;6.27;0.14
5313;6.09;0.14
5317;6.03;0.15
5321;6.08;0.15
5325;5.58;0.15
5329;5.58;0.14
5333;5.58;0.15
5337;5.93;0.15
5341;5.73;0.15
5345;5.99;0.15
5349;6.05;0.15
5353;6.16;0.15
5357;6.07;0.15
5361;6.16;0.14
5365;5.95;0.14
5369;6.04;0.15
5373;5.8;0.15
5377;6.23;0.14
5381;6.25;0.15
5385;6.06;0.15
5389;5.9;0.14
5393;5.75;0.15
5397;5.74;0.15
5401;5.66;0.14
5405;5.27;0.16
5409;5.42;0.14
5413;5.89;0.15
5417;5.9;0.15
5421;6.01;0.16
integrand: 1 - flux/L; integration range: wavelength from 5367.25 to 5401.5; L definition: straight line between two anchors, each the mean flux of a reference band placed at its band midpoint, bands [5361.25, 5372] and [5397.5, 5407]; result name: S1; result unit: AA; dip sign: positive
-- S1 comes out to -1.14 AA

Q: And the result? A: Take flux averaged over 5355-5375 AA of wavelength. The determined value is 6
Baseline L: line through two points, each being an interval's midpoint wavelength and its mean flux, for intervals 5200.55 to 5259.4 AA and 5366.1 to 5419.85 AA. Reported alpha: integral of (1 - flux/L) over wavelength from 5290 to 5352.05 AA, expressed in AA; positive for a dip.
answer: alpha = -2.0 AA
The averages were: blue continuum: 5.59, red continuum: 5.84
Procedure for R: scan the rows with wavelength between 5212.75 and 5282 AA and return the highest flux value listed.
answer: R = 6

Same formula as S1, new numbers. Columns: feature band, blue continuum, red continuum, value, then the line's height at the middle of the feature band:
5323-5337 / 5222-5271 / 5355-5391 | 0.62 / 5.89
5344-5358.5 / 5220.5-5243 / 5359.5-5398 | -0.34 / 5.93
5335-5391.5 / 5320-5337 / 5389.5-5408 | -3.55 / 5.66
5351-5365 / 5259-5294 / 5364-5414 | -0.79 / 5.78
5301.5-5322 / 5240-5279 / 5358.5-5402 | -1.47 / 5.72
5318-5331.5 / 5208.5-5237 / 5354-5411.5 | 0.05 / 5.78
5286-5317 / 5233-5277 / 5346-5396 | -1.41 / 5.75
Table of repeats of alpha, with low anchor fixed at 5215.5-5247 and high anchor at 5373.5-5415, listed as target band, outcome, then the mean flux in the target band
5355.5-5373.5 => -0.7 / 6.02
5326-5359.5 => -0.6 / 5.88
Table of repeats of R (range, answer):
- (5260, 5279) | 5.67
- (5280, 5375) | 6.27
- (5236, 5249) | 5.79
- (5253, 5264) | 5.77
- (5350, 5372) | 6.16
